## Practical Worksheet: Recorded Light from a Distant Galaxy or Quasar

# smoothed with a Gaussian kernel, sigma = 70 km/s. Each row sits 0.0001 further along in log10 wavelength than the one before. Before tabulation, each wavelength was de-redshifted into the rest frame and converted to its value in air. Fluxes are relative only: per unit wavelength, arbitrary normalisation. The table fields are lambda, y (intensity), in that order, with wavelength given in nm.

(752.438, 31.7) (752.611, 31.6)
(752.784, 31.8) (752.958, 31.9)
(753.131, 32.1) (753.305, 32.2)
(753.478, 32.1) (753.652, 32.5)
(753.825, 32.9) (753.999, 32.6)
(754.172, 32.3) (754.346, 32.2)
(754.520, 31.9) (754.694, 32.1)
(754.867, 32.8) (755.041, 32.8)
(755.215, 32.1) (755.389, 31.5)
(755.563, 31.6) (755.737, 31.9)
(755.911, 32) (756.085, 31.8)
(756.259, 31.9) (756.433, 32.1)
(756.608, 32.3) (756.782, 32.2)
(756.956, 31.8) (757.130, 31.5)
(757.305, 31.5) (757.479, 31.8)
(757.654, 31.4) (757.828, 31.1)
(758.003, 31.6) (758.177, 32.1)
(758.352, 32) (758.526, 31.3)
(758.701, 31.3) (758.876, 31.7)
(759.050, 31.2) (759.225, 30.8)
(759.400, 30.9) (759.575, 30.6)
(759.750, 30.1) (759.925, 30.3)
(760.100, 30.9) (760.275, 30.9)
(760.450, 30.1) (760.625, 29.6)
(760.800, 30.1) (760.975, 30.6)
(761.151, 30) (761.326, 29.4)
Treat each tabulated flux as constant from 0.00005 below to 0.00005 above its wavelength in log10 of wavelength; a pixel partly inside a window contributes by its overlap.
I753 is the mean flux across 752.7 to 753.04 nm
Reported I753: 31.8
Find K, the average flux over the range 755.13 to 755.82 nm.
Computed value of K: 31.8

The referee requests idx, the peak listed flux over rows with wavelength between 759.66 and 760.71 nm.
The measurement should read 30.9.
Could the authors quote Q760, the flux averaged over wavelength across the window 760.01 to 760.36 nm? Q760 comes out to 30.9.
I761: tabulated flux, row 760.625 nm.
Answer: 29.6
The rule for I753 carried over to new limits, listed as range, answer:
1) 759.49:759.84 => 30.3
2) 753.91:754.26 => 32.4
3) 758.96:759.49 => 31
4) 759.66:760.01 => 30.2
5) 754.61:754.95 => 32.5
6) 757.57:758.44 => 31.7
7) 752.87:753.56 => 32.1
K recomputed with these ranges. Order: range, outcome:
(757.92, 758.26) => 31.9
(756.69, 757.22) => 31.8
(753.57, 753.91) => 32.8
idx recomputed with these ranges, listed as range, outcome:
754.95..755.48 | 32.8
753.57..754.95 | 32.9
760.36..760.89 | 30.1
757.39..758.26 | 32.1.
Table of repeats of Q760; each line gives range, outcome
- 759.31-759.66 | 30.7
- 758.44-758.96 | 31.4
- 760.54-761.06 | 30.1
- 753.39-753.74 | 32.4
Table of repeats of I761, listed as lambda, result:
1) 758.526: 31.3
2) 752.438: 31.7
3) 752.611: 31.6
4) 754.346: 32.2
